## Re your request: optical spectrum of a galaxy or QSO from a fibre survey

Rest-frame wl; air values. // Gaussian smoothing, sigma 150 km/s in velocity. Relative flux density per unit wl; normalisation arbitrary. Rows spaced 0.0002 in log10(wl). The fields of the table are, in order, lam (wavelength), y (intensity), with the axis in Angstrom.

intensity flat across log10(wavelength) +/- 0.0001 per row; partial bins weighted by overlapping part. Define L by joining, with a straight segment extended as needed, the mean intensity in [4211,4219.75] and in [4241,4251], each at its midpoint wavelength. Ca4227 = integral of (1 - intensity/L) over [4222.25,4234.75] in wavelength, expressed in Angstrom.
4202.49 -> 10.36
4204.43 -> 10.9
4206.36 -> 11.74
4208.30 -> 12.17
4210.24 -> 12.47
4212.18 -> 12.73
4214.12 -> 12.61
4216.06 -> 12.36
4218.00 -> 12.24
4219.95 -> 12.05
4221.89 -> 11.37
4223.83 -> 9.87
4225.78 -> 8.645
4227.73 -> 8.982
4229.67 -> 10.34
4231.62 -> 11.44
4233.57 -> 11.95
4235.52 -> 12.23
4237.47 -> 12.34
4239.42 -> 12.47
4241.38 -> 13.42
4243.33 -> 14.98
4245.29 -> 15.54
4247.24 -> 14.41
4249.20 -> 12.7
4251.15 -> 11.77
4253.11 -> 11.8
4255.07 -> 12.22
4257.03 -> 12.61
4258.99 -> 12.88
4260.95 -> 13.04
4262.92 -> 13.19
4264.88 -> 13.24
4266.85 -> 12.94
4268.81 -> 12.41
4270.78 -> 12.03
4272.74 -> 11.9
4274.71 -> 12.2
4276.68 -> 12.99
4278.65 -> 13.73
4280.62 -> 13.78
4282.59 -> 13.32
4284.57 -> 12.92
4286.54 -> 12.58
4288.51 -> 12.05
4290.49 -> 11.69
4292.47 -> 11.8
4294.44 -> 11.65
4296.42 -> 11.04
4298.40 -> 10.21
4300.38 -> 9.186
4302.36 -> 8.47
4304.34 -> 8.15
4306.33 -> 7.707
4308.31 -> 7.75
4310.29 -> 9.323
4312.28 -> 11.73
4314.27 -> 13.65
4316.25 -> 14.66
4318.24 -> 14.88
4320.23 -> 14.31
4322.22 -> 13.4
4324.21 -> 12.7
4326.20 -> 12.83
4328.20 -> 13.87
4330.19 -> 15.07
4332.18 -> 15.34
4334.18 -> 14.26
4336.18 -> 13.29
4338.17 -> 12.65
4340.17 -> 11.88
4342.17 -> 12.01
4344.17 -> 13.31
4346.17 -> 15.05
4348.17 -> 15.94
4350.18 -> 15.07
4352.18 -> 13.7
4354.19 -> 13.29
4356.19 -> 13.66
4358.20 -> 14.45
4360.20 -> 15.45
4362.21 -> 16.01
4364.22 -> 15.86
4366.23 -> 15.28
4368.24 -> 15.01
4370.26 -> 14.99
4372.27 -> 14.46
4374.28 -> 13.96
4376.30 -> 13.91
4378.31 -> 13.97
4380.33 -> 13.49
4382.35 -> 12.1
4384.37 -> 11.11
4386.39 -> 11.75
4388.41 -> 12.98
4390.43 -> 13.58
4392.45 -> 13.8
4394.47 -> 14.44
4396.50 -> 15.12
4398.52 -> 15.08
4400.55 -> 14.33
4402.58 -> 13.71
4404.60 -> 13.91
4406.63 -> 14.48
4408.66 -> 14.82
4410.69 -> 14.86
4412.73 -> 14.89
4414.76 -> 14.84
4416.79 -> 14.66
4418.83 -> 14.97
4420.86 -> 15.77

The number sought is 2.7 Angstrom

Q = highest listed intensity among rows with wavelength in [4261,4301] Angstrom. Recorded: 13.78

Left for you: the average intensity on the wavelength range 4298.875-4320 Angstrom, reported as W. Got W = 10.7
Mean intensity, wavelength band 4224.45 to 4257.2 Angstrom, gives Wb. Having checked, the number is 12.2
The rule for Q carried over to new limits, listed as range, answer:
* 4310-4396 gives 16.01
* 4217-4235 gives 12.24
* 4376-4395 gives 14.44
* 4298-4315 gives 13.65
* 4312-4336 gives 15.34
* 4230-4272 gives 15.54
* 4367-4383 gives 15.01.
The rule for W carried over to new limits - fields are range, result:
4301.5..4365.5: 13.1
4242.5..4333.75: 12.4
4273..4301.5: 12.1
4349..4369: 14.8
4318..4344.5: 13.5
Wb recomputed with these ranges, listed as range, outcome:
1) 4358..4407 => 14.1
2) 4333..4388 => 13.9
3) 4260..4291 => 12.8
